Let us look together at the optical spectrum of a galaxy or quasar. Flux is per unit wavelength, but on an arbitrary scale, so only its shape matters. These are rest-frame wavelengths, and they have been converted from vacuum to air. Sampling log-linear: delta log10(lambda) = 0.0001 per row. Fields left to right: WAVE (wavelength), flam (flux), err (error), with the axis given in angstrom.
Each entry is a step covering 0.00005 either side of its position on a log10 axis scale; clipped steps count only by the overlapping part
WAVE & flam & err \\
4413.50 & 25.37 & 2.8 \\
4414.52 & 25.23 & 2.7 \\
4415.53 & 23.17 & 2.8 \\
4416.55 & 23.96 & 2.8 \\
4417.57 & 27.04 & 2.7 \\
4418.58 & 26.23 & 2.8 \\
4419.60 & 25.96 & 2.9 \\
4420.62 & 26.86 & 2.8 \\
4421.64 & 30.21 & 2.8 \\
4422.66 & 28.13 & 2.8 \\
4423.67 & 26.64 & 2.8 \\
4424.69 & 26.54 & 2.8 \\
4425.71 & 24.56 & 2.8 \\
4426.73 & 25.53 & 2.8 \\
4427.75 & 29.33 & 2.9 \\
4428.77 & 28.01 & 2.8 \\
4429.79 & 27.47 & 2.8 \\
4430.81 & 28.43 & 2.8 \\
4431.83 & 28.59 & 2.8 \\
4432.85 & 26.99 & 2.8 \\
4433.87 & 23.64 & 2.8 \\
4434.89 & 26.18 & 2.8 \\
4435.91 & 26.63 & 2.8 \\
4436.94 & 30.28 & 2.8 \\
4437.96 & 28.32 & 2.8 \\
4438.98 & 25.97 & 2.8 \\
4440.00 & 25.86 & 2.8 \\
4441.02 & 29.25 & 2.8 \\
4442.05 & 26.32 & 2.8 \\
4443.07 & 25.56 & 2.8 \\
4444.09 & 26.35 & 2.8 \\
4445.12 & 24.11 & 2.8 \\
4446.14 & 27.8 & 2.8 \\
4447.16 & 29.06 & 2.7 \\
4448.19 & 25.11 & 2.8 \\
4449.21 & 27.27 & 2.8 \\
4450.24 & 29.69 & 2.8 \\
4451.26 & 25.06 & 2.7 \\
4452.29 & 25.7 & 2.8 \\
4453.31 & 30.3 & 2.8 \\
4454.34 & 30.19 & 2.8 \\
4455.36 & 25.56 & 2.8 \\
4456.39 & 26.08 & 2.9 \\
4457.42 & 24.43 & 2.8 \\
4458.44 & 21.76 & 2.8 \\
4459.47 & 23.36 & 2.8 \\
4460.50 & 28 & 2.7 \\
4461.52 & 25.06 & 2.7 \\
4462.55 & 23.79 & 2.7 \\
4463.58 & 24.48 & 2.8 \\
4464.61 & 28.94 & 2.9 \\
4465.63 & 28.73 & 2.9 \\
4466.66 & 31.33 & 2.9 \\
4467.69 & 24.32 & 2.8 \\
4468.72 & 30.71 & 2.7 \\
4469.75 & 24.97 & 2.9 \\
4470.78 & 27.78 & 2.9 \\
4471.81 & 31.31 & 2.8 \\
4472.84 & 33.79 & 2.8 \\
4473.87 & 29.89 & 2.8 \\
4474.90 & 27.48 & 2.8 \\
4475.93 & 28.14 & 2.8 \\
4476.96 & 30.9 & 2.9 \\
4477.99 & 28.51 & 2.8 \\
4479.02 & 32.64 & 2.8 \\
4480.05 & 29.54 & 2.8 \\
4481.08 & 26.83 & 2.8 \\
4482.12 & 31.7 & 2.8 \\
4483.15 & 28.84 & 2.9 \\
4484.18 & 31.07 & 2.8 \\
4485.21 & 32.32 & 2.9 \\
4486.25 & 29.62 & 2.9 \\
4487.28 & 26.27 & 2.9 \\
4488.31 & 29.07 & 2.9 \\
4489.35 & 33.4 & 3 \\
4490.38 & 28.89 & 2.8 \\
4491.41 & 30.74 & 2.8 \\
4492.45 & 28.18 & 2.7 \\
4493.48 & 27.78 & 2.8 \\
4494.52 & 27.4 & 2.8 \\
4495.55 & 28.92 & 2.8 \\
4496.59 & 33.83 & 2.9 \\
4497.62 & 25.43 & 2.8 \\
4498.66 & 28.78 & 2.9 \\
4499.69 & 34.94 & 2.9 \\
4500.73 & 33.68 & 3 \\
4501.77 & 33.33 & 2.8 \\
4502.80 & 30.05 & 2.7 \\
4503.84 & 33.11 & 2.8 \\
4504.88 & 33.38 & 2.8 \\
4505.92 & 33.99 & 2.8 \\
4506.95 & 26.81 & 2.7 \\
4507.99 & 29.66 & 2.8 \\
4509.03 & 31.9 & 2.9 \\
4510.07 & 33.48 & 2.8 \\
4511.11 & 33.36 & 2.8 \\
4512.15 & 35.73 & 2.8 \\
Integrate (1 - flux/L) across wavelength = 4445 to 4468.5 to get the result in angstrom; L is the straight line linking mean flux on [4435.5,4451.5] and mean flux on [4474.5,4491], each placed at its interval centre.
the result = 1.1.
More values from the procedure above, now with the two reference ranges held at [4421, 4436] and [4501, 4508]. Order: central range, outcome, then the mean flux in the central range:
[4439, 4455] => 0.6 angstrom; 27.1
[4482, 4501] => 0.6 angstrom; 30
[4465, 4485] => 0.3 angstrom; 29.4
